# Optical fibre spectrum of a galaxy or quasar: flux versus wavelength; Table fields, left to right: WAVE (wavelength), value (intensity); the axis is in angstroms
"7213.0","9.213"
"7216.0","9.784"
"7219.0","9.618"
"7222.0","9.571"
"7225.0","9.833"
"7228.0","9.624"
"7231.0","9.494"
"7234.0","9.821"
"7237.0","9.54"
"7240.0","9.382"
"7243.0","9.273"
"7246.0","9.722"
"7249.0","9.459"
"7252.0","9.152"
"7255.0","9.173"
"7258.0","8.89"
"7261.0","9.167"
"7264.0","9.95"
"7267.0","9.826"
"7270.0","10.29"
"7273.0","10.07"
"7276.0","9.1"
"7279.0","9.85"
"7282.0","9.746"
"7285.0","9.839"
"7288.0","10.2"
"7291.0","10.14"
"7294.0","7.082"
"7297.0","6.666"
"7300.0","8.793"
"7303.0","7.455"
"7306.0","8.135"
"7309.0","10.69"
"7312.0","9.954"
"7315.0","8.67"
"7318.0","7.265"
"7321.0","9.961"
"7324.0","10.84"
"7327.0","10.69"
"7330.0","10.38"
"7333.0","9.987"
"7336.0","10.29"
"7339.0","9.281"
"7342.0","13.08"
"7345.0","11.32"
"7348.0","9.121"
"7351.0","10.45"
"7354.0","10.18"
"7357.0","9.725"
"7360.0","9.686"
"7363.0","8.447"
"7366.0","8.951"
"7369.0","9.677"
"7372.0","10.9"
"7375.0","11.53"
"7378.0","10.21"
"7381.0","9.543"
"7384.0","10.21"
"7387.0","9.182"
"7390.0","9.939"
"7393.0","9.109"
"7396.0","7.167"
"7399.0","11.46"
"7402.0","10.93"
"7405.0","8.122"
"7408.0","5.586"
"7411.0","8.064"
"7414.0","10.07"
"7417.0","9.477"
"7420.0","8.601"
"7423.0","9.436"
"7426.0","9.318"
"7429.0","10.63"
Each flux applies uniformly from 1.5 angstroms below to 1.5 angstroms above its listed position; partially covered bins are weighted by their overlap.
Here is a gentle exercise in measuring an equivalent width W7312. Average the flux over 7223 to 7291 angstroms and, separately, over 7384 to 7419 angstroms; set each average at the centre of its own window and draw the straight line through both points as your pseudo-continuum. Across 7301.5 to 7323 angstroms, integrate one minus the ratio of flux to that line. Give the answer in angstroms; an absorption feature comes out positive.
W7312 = 1.10 angstroms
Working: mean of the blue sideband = 9.62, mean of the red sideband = 9.06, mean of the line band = 8.92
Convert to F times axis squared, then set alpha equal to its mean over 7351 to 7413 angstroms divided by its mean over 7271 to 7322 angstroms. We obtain 1.07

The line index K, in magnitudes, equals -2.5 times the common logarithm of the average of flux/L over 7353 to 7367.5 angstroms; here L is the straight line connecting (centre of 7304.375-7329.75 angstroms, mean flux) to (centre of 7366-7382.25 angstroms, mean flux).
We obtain 0.08 mag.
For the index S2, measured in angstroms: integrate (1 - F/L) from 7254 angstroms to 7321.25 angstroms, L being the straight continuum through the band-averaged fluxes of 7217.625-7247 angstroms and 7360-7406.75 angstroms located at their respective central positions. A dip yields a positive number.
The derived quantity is 3.2 angstroms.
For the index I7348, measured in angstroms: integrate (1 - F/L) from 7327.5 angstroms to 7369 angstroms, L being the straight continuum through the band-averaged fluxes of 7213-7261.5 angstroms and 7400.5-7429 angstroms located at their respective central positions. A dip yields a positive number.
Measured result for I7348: -4.2 angstroms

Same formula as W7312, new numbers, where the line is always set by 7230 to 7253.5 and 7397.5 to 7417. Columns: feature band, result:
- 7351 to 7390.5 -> -3.1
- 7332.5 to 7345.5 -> -2.2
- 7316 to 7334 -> -1.1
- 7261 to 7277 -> -0.7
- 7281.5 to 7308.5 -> 1.9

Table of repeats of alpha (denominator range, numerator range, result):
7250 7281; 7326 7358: 1.11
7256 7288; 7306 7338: 1.02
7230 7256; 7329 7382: 1.11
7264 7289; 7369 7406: 1.03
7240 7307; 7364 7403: 1.11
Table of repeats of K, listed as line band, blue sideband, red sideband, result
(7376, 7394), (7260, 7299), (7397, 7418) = -0.076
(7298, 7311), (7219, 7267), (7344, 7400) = 0.107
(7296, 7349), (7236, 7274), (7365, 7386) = 0.029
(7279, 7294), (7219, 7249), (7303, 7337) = -0.009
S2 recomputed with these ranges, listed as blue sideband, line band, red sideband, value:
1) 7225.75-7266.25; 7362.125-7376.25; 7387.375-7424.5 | -1.3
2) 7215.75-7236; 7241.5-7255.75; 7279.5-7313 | 0.1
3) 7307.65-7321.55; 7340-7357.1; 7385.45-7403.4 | -2.3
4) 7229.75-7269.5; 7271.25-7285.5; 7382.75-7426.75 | -0.5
